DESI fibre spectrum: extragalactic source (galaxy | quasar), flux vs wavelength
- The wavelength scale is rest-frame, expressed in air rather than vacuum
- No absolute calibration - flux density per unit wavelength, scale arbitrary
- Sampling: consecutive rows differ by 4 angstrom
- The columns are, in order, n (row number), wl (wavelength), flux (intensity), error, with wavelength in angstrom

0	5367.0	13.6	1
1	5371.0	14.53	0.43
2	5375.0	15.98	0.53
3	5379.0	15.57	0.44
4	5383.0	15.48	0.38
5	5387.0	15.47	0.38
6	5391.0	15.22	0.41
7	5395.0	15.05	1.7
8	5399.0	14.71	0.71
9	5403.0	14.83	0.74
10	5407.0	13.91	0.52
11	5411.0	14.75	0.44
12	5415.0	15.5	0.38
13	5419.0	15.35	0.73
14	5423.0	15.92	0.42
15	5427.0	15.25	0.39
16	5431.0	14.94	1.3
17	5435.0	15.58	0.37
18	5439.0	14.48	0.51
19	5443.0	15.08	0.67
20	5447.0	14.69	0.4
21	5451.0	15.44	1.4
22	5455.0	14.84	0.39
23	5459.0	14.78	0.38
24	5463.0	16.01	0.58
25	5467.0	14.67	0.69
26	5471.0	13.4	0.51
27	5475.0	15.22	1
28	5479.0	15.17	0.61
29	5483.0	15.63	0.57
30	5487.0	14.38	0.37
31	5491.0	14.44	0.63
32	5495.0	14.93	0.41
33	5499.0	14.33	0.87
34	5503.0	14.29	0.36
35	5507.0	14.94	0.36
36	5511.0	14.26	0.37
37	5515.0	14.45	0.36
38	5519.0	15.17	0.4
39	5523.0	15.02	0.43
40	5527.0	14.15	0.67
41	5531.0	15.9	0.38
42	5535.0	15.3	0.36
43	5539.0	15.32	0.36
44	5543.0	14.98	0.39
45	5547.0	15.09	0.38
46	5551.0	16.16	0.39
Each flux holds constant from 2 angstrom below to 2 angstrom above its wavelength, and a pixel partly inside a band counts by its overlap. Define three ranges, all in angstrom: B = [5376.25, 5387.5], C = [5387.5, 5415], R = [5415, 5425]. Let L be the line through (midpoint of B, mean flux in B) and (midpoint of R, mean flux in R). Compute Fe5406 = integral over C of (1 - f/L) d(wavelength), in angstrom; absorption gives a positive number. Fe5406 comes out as 1.3 angstrom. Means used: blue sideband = 15.5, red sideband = 15.6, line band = 14.8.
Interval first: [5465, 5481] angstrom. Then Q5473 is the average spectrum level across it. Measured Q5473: 14.6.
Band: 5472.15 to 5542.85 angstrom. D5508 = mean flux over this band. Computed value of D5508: 14.9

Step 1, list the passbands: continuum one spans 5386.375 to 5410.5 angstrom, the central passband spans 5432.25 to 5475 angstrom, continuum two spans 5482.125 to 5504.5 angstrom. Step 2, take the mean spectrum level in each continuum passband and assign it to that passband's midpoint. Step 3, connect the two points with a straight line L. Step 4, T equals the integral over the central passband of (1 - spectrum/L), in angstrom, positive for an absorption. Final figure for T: -0.6 angstrom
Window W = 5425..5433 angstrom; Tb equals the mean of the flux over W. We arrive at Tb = 15.1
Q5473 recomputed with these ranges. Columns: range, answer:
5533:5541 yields 15.3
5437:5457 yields 14.9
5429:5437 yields 15.3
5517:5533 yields 15.1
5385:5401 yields 15.1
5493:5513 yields 14.6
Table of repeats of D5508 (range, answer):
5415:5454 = 15.2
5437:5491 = 14.9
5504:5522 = 14.7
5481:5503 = 14.7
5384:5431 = 15.1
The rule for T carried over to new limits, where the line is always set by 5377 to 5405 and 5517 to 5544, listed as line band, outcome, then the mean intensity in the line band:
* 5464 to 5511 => 1.4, 14.7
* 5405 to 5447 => 0.3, 15.1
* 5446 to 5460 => 0.2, 15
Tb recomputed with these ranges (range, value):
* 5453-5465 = 15.2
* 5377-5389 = 15.5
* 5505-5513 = 14.6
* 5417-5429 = 15.5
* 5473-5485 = 15.3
